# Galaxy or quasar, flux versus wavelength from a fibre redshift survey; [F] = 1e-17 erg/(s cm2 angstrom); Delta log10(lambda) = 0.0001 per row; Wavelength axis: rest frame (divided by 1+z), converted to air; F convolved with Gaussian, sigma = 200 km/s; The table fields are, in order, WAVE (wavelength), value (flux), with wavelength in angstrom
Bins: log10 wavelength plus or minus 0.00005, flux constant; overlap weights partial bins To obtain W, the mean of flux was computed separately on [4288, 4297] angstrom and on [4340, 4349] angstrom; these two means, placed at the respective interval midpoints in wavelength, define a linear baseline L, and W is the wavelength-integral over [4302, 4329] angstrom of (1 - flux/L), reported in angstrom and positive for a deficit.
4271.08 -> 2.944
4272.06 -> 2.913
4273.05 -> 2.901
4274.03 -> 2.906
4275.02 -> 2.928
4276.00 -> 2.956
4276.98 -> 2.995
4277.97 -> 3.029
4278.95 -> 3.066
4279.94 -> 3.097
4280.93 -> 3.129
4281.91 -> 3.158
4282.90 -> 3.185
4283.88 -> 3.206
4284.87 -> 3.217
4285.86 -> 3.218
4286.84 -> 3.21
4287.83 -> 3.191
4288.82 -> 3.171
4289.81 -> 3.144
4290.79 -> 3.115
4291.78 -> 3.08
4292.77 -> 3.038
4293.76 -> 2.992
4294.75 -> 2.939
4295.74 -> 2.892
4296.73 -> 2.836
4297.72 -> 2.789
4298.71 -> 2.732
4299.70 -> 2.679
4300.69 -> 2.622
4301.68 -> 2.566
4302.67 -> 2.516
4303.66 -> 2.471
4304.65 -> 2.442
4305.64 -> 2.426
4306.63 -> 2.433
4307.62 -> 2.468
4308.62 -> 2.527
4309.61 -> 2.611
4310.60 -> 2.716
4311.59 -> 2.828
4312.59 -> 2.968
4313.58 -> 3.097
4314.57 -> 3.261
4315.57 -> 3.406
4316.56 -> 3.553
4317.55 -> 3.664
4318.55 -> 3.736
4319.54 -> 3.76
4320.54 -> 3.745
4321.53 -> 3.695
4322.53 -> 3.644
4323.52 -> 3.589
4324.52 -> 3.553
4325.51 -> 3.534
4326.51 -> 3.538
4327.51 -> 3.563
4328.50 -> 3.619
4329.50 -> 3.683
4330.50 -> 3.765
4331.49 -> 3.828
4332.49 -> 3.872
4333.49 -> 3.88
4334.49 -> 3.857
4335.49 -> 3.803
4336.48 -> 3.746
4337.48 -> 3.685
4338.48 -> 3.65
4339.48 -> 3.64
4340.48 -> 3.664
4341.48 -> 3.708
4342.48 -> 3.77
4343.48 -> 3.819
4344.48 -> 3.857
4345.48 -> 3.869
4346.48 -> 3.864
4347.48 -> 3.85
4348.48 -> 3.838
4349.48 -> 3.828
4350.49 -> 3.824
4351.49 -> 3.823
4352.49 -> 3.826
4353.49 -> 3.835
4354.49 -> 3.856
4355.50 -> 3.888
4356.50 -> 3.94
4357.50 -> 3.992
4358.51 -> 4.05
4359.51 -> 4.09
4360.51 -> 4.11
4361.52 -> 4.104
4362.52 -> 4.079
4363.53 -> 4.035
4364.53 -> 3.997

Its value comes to 1.8 angstrom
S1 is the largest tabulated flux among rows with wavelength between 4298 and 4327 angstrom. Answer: 3.76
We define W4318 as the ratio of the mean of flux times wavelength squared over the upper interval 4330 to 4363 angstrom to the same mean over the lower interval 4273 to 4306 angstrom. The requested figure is 1.35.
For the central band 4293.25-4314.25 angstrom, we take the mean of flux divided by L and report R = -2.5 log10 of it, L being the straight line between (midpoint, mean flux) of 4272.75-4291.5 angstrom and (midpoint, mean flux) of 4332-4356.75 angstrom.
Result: 0.23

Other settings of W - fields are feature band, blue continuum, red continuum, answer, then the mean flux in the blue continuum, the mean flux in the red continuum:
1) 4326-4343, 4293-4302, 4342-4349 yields -0.6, 2.79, 3.84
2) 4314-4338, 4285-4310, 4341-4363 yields -2.0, 2.81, 3.9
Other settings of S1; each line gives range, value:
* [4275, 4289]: 3.218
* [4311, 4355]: 3.88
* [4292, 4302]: 3.038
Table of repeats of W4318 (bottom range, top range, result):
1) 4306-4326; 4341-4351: 1.20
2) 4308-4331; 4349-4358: 1.16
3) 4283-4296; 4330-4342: 1.23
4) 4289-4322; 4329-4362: 1.32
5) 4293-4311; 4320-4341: 1.41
